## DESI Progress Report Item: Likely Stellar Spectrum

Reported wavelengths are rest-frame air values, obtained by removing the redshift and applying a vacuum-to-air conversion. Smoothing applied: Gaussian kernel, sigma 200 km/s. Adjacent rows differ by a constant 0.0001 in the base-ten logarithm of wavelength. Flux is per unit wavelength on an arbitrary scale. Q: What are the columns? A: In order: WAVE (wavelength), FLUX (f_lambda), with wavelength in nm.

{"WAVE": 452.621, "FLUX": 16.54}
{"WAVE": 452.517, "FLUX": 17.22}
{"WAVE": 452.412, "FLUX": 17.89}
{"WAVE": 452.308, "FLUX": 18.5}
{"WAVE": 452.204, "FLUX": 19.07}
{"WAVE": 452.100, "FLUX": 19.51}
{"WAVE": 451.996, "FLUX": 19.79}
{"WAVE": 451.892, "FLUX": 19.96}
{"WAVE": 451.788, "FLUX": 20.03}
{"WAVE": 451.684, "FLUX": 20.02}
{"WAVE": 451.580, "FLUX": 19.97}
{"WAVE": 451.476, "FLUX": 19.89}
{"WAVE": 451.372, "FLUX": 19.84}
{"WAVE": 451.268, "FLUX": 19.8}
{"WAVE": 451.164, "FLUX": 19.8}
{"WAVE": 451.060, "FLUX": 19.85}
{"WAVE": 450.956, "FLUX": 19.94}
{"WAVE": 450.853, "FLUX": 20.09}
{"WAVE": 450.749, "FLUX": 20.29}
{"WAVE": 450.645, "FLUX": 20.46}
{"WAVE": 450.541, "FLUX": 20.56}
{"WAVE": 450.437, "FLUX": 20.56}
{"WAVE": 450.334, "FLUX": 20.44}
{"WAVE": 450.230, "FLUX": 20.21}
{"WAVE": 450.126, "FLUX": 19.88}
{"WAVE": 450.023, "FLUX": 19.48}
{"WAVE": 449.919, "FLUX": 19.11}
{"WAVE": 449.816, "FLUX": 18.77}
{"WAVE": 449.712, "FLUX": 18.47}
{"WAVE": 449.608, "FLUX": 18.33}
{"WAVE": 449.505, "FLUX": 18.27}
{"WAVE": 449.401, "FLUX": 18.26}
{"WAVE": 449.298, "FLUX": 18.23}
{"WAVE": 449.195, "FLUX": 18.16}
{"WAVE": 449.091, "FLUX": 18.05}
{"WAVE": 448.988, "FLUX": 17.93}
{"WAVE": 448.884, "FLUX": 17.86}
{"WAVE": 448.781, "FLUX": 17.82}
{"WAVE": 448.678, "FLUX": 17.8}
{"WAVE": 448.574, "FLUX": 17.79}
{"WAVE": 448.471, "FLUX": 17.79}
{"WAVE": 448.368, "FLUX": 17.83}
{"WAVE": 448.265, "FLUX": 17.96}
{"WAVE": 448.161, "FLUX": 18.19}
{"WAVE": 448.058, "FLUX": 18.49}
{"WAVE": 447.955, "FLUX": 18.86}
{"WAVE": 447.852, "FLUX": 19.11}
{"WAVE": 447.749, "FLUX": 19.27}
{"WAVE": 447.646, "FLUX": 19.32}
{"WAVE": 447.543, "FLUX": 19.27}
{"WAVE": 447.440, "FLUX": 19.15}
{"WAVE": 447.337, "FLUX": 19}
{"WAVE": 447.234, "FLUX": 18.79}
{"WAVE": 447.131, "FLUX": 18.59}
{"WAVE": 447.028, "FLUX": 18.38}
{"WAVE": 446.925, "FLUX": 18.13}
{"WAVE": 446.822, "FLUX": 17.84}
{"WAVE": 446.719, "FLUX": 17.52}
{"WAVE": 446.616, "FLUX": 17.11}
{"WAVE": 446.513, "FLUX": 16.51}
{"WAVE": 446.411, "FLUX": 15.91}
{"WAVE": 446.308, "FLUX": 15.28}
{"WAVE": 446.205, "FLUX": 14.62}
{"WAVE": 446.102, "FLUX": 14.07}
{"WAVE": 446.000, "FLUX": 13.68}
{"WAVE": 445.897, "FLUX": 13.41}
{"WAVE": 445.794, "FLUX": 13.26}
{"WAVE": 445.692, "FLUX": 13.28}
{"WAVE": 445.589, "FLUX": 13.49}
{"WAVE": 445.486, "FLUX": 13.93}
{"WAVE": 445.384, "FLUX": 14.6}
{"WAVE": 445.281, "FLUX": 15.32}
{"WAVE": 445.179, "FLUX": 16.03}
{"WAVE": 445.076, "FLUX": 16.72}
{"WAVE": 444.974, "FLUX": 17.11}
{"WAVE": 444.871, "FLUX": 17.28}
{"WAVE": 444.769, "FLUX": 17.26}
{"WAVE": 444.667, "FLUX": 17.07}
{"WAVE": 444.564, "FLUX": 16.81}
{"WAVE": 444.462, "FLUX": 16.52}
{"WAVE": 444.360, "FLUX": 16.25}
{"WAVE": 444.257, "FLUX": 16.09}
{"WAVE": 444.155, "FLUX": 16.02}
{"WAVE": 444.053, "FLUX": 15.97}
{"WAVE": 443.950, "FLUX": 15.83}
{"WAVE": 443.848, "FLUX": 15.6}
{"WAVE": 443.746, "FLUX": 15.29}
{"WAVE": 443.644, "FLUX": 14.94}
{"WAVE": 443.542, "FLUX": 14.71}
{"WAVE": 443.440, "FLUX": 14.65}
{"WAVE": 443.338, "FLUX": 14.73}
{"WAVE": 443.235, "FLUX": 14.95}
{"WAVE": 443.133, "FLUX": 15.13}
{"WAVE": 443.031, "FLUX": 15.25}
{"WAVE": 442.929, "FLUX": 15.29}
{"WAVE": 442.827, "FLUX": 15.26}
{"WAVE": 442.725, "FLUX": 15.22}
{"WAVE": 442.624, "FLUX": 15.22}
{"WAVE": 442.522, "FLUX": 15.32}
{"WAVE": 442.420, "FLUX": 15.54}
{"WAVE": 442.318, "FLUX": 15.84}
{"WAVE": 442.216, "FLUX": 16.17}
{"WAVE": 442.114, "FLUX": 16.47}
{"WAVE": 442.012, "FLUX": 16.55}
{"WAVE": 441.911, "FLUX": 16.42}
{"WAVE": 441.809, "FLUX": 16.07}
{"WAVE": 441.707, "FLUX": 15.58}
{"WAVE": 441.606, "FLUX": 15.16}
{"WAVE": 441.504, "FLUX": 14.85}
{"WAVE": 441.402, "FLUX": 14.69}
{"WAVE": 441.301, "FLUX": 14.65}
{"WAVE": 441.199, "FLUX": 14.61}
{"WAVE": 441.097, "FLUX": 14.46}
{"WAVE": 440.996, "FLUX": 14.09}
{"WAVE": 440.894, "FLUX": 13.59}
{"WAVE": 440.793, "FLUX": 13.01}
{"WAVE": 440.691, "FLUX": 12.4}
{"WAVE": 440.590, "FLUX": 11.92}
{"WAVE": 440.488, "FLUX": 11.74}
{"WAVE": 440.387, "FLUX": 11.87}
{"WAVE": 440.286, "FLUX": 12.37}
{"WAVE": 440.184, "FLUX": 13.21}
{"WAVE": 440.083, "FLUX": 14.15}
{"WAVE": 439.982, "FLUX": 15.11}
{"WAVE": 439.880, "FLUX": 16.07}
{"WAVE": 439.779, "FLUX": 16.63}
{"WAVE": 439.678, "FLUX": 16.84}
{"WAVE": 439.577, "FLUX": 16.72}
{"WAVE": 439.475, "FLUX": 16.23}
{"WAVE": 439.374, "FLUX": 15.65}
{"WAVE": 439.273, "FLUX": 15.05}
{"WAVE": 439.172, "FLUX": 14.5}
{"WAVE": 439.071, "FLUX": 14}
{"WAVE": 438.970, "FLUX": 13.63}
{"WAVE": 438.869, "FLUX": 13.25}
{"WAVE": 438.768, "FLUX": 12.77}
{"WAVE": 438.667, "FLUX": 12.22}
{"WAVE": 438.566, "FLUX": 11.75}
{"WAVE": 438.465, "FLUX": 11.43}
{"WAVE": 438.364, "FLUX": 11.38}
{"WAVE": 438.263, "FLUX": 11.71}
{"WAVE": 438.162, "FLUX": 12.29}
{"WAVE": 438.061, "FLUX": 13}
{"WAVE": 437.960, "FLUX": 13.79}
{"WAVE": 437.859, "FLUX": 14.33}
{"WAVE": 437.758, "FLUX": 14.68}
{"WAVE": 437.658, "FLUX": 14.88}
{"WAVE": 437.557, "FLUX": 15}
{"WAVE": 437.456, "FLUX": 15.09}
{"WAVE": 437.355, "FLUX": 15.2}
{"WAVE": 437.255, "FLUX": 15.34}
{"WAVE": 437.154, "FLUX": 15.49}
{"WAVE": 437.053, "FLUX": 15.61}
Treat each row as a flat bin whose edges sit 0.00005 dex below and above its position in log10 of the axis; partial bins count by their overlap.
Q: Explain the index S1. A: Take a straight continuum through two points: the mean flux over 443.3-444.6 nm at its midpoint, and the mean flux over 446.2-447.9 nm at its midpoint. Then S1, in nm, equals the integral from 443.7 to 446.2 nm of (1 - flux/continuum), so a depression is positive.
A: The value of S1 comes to 0.14 nm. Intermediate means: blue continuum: 15.7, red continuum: 18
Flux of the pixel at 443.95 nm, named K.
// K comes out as 15.83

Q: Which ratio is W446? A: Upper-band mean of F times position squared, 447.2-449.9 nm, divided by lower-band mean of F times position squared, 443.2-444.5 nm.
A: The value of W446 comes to 1.21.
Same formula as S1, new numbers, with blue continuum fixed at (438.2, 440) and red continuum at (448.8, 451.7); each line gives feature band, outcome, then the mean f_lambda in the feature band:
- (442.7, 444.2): 0.08 nm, 15.2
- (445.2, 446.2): 0.19 nm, 14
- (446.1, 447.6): 0.03 nm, 17.5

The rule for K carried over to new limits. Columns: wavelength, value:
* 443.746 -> 15.29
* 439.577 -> 16.72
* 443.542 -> 14.71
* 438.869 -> 13.25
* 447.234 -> 18.79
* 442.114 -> 16.47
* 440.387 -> 11.87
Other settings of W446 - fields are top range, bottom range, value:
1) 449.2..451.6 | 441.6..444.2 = 1.30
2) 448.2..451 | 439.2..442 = 1.35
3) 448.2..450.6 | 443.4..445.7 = 1.21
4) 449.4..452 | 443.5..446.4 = 1.32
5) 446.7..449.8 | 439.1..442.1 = 1.30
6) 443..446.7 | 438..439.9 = 1.14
